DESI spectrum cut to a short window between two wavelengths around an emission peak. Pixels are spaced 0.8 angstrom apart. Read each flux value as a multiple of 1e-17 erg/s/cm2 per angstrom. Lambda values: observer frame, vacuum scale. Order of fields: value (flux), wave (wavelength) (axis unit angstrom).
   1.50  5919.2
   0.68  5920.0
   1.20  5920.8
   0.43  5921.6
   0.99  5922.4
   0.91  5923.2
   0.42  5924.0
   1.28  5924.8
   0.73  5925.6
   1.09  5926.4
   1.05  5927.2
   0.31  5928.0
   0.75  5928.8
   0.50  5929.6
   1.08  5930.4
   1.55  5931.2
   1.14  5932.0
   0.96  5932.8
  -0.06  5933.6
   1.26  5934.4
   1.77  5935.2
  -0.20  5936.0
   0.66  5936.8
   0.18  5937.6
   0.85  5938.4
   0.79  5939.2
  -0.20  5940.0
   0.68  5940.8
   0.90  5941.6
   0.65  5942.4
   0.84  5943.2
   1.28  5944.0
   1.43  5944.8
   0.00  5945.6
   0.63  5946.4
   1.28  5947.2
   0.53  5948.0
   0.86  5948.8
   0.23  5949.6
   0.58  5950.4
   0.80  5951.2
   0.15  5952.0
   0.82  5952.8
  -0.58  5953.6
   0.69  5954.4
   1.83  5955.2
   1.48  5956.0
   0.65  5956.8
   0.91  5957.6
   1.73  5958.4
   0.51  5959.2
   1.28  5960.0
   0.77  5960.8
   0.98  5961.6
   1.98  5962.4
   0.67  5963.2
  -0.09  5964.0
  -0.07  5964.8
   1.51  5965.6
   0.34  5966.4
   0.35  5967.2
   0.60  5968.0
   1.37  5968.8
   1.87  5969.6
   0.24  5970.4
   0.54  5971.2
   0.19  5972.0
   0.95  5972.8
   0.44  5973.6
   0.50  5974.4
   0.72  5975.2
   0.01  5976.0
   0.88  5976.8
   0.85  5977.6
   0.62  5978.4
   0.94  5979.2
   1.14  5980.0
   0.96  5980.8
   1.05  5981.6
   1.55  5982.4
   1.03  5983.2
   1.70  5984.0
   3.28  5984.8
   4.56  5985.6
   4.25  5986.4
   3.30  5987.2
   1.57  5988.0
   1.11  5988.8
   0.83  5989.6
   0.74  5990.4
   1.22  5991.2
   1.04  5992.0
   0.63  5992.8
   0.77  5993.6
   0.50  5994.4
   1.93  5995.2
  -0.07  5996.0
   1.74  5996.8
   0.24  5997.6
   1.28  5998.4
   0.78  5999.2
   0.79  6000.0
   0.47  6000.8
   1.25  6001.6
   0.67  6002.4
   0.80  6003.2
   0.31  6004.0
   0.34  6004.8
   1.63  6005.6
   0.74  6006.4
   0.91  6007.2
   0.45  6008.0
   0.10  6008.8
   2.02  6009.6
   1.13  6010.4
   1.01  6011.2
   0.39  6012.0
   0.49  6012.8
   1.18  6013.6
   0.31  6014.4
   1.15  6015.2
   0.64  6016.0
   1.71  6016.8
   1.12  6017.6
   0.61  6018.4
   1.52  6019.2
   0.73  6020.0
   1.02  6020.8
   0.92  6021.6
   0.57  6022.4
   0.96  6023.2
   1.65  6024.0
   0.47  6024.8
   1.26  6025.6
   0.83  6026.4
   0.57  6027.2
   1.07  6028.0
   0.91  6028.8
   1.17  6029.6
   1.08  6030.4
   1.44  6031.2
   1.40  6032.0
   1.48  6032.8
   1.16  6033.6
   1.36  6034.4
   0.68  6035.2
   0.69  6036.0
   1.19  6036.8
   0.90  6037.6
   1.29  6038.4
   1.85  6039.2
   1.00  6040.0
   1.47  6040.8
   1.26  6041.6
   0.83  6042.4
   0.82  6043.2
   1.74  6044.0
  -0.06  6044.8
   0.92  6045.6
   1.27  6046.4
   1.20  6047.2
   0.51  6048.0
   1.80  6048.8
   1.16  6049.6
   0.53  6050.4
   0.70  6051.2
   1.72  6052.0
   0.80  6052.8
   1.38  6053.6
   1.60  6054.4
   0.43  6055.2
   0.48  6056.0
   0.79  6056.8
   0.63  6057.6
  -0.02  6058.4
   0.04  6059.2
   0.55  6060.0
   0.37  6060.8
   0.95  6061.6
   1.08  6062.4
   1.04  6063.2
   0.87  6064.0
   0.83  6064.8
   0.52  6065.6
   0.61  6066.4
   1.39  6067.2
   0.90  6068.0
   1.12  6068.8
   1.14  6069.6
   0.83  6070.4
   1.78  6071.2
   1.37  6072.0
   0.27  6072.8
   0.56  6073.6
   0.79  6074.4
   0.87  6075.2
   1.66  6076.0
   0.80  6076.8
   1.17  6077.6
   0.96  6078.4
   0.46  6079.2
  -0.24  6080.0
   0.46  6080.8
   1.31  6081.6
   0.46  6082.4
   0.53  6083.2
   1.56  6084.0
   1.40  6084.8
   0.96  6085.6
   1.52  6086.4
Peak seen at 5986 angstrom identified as Hgamma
